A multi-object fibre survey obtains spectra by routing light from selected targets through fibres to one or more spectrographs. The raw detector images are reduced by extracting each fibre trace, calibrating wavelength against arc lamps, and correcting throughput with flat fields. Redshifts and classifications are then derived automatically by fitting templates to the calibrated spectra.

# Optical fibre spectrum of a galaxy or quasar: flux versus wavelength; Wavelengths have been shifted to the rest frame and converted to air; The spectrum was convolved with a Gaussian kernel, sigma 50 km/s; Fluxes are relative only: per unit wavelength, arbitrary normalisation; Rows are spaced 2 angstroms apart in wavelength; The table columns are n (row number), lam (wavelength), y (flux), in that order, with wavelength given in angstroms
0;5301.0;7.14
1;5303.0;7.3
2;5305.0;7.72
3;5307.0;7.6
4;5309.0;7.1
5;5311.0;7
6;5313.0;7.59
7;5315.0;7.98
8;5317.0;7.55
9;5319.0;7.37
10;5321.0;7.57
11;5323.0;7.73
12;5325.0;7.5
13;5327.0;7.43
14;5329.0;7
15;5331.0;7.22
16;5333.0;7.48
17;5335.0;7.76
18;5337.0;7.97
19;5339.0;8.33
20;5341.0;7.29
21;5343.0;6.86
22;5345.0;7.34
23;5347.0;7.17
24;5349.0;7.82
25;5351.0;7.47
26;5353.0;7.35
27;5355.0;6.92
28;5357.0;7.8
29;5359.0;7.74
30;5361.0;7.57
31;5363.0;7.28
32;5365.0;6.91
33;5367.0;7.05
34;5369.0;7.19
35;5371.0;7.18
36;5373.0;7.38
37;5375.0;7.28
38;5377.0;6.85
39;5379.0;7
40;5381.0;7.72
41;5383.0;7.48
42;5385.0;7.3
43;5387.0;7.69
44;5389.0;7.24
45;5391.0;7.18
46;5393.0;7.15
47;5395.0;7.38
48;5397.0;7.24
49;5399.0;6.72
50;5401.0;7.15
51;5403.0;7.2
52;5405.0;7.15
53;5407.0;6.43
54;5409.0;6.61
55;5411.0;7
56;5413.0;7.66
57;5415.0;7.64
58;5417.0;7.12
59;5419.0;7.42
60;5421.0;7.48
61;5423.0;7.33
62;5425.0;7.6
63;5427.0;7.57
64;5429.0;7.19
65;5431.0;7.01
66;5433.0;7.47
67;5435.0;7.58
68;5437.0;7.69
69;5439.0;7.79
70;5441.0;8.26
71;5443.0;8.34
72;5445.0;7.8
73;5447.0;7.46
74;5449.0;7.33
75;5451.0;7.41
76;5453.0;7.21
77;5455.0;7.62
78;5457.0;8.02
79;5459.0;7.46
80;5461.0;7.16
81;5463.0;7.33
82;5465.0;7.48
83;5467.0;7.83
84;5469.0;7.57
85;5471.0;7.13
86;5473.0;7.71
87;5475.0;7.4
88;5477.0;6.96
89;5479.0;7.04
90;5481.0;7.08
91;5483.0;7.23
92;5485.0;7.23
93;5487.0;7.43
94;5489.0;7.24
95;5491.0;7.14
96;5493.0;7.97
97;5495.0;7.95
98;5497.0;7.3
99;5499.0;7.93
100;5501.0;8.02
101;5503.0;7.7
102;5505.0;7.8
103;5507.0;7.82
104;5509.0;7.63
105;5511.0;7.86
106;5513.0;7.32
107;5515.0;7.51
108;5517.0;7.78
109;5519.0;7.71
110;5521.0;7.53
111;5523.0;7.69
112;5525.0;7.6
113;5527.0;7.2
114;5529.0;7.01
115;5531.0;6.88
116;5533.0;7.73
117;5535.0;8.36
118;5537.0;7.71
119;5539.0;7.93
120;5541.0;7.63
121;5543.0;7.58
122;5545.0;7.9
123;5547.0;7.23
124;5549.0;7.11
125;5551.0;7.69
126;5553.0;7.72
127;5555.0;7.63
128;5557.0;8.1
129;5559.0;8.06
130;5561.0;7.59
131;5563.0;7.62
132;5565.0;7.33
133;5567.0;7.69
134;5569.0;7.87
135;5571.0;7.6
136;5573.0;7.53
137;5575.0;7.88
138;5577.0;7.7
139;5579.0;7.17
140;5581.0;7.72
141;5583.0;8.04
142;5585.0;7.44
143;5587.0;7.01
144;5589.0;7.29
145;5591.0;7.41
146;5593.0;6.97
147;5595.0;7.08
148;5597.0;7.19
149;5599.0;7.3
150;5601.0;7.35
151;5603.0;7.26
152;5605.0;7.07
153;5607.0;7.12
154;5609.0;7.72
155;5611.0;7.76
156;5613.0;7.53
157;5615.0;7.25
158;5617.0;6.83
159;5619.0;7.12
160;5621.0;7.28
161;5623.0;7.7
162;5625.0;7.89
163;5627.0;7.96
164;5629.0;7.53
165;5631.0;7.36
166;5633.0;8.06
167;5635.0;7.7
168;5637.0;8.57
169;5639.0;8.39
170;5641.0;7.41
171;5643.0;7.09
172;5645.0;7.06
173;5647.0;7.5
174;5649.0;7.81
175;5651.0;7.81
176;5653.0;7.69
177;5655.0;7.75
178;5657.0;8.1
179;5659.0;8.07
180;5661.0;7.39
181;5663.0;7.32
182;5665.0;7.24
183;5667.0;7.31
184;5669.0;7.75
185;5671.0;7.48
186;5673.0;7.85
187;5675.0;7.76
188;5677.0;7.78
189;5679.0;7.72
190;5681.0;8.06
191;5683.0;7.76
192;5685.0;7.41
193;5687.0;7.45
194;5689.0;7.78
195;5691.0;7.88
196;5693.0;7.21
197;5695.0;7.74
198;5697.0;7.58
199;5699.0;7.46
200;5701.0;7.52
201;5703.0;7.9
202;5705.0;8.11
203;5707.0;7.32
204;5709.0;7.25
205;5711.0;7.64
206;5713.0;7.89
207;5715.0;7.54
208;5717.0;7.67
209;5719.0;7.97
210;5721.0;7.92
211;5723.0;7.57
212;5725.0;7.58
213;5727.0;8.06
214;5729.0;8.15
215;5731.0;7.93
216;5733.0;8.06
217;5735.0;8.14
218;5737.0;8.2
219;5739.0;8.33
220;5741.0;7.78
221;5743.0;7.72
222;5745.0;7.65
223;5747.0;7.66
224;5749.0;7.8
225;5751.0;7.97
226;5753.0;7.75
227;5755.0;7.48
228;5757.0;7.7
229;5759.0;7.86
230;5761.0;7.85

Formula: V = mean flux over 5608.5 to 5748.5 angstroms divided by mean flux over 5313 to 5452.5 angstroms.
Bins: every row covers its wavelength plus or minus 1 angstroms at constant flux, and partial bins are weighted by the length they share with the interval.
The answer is 1.04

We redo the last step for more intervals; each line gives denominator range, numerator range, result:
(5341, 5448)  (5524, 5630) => 1.02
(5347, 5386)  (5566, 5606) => 1.01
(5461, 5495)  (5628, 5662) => 1.05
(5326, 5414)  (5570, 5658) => 1.03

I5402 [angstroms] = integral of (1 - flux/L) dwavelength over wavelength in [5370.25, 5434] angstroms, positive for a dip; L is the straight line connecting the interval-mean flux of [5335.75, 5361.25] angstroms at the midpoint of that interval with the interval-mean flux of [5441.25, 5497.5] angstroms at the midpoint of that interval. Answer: 2.1 angstroms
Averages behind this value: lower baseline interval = 7.51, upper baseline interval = 7.47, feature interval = 7.24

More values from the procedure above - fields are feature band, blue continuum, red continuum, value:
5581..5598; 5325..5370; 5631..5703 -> 0.6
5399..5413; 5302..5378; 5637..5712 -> 0.9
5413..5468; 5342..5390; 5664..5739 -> -1.0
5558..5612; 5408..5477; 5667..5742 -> 1.1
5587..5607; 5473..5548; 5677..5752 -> 1.2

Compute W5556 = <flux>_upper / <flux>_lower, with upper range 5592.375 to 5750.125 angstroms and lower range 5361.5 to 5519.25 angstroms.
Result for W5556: 1.03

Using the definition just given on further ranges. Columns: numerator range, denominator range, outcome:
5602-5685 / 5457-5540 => 1.01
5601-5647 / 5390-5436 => 1.04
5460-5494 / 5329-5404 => 1.00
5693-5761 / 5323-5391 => 1.05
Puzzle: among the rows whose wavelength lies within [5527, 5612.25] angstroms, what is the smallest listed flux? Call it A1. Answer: 6.88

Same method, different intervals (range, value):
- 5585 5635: 6.83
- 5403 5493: 6.43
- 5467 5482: 6.96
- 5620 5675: 7.06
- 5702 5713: 7.25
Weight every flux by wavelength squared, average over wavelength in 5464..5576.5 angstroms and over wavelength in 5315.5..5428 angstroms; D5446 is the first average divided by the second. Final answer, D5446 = 1.1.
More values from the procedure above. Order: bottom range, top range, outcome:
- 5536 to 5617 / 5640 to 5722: 1.05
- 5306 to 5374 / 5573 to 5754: 1.16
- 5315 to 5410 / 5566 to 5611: 1.10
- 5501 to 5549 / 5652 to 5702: 1.06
